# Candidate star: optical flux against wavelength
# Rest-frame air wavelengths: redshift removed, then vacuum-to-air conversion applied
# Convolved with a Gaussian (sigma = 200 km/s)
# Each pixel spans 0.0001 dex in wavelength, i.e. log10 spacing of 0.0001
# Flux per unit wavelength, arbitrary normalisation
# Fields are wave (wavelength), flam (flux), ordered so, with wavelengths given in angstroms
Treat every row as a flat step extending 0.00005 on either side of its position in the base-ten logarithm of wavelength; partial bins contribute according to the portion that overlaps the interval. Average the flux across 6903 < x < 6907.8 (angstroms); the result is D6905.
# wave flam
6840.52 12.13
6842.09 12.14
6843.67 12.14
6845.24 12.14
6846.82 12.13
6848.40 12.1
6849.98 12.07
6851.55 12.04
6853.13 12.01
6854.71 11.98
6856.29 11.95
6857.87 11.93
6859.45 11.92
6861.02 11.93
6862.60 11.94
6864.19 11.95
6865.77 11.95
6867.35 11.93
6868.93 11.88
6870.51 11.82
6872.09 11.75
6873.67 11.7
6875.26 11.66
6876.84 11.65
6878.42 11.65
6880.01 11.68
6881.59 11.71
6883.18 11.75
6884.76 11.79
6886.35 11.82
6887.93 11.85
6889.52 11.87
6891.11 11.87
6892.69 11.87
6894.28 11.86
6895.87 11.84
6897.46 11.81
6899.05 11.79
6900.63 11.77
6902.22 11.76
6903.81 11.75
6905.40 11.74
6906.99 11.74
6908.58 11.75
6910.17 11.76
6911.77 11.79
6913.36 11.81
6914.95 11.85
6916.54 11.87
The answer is 11.7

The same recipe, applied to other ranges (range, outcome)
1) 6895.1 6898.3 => 11.8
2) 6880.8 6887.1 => 11.8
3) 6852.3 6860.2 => 11.9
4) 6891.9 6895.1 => 11.9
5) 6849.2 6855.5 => 12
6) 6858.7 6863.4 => 11.9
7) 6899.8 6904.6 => 11.8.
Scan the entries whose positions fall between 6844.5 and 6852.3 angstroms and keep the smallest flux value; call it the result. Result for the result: 12.04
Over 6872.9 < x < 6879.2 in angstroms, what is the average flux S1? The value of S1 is 11.7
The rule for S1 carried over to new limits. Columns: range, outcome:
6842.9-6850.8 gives 12.1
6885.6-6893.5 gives 11.9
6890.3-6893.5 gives 11.9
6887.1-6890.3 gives 11.9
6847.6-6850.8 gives 12.1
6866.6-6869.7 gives 11.9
